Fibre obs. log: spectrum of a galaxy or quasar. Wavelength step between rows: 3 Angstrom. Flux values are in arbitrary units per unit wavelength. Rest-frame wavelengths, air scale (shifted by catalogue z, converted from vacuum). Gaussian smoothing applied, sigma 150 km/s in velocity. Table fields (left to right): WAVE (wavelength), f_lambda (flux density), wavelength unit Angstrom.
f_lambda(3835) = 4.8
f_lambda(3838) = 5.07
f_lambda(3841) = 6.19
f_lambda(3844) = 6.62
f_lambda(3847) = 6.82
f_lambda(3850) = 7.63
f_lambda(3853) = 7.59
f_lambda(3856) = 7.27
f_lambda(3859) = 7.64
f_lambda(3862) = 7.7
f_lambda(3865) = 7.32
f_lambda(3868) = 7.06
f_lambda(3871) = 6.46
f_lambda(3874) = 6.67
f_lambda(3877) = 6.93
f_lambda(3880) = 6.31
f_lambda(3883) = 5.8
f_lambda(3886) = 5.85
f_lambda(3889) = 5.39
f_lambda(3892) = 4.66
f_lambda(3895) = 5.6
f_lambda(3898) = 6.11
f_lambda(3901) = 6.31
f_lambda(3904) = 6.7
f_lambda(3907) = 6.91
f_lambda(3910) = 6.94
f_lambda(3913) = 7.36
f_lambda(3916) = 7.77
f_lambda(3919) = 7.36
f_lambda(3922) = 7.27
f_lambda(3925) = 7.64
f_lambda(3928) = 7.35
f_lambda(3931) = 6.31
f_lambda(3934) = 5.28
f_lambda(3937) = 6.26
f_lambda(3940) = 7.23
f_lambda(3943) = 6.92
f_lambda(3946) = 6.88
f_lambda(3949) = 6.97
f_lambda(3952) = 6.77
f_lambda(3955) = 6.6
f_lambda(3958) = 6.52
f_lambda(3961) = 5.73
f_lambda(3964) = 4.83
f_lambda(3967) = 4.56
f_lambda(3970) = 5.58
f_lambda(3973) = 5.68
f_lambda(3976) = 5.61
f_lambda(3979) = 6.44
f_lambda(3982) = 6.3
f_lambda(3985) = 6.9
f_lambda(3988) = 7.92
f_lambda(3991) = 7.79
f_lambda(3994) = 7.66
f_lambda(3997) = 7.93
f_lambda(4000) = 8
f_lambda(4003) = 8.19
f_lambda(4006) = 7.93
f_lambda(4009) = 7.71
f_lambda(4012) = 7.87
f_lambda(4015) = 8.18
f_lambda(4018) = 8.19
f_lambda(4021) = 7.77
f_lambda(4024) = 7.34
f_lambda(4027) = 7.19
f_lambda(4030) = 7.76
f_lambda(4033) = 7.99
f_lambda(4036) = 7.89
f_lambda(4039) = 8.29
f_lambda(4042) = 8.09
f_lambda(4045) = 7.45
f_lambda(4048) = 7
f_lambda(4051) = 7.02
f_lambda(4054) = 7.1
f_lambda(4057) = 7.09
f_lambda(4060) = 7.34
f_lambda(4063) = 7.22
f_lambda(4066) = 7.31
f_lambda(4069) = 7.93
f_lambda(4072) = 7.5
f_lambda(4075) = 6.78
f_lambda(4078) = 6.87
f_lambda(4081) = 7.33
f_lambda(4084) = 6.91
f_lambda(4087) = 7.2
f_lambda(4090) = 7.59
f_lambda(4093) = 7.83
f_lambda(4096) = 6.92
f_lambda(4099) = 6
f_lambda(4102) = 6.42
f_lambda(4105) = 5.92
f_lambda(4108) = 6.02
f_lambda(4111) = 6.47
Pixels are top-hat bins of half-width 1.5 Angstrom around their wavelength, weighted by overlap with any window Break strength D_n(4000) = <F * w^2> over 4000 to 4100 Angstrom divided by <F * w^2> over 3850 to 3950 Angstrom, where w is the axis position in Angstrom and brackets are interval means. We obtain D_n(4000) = 1.2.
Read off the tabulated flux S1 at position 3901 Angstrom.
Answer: 6.31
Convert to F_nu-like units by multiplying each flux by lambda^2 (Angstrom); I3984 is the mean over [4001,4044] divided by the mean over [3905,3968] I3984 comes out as 1.2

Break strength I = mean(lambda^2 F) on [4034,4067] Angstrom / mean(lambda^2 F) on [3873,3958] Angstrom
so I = 1.2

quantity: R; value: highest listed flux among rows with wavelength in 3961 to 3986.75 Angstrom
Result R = 6.9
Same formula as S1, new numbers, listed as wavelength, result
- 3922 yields 7.27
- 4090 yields 7.59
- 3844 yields 6.62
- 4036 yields 7.89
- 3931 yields 6.31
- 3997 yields 7.93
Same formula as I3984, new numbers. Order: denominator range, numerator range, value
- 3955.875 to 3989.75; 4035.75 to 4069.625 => 1.28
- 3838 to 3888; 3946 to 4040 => 1.12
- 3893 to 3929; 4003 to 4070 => 1.18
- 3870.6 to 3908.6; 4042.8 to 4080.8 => 1.29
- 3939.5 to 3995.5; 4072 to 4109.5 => 1.13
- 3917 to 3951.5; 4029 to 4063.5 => 1.16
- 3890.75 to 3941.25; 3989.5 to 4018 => 1.25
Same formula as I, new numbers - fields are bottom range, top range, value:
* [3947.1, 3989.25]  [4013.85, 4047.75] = 1.30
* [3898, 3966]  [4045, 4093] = 1.16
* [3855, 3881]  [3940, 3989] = 0.94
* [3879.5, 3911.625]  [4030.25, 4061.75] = 1.34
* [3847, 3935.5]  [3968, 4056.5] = 1.17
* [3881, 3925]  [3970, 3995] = 1.08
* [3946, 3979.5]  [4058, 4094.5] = 1.30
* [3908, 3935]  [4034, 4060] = 1.13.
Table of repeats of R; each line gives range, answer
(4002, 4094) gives 8.29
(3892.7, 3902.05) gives 6.31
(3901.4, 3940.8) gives 7.77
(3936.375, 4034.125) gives 8.19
